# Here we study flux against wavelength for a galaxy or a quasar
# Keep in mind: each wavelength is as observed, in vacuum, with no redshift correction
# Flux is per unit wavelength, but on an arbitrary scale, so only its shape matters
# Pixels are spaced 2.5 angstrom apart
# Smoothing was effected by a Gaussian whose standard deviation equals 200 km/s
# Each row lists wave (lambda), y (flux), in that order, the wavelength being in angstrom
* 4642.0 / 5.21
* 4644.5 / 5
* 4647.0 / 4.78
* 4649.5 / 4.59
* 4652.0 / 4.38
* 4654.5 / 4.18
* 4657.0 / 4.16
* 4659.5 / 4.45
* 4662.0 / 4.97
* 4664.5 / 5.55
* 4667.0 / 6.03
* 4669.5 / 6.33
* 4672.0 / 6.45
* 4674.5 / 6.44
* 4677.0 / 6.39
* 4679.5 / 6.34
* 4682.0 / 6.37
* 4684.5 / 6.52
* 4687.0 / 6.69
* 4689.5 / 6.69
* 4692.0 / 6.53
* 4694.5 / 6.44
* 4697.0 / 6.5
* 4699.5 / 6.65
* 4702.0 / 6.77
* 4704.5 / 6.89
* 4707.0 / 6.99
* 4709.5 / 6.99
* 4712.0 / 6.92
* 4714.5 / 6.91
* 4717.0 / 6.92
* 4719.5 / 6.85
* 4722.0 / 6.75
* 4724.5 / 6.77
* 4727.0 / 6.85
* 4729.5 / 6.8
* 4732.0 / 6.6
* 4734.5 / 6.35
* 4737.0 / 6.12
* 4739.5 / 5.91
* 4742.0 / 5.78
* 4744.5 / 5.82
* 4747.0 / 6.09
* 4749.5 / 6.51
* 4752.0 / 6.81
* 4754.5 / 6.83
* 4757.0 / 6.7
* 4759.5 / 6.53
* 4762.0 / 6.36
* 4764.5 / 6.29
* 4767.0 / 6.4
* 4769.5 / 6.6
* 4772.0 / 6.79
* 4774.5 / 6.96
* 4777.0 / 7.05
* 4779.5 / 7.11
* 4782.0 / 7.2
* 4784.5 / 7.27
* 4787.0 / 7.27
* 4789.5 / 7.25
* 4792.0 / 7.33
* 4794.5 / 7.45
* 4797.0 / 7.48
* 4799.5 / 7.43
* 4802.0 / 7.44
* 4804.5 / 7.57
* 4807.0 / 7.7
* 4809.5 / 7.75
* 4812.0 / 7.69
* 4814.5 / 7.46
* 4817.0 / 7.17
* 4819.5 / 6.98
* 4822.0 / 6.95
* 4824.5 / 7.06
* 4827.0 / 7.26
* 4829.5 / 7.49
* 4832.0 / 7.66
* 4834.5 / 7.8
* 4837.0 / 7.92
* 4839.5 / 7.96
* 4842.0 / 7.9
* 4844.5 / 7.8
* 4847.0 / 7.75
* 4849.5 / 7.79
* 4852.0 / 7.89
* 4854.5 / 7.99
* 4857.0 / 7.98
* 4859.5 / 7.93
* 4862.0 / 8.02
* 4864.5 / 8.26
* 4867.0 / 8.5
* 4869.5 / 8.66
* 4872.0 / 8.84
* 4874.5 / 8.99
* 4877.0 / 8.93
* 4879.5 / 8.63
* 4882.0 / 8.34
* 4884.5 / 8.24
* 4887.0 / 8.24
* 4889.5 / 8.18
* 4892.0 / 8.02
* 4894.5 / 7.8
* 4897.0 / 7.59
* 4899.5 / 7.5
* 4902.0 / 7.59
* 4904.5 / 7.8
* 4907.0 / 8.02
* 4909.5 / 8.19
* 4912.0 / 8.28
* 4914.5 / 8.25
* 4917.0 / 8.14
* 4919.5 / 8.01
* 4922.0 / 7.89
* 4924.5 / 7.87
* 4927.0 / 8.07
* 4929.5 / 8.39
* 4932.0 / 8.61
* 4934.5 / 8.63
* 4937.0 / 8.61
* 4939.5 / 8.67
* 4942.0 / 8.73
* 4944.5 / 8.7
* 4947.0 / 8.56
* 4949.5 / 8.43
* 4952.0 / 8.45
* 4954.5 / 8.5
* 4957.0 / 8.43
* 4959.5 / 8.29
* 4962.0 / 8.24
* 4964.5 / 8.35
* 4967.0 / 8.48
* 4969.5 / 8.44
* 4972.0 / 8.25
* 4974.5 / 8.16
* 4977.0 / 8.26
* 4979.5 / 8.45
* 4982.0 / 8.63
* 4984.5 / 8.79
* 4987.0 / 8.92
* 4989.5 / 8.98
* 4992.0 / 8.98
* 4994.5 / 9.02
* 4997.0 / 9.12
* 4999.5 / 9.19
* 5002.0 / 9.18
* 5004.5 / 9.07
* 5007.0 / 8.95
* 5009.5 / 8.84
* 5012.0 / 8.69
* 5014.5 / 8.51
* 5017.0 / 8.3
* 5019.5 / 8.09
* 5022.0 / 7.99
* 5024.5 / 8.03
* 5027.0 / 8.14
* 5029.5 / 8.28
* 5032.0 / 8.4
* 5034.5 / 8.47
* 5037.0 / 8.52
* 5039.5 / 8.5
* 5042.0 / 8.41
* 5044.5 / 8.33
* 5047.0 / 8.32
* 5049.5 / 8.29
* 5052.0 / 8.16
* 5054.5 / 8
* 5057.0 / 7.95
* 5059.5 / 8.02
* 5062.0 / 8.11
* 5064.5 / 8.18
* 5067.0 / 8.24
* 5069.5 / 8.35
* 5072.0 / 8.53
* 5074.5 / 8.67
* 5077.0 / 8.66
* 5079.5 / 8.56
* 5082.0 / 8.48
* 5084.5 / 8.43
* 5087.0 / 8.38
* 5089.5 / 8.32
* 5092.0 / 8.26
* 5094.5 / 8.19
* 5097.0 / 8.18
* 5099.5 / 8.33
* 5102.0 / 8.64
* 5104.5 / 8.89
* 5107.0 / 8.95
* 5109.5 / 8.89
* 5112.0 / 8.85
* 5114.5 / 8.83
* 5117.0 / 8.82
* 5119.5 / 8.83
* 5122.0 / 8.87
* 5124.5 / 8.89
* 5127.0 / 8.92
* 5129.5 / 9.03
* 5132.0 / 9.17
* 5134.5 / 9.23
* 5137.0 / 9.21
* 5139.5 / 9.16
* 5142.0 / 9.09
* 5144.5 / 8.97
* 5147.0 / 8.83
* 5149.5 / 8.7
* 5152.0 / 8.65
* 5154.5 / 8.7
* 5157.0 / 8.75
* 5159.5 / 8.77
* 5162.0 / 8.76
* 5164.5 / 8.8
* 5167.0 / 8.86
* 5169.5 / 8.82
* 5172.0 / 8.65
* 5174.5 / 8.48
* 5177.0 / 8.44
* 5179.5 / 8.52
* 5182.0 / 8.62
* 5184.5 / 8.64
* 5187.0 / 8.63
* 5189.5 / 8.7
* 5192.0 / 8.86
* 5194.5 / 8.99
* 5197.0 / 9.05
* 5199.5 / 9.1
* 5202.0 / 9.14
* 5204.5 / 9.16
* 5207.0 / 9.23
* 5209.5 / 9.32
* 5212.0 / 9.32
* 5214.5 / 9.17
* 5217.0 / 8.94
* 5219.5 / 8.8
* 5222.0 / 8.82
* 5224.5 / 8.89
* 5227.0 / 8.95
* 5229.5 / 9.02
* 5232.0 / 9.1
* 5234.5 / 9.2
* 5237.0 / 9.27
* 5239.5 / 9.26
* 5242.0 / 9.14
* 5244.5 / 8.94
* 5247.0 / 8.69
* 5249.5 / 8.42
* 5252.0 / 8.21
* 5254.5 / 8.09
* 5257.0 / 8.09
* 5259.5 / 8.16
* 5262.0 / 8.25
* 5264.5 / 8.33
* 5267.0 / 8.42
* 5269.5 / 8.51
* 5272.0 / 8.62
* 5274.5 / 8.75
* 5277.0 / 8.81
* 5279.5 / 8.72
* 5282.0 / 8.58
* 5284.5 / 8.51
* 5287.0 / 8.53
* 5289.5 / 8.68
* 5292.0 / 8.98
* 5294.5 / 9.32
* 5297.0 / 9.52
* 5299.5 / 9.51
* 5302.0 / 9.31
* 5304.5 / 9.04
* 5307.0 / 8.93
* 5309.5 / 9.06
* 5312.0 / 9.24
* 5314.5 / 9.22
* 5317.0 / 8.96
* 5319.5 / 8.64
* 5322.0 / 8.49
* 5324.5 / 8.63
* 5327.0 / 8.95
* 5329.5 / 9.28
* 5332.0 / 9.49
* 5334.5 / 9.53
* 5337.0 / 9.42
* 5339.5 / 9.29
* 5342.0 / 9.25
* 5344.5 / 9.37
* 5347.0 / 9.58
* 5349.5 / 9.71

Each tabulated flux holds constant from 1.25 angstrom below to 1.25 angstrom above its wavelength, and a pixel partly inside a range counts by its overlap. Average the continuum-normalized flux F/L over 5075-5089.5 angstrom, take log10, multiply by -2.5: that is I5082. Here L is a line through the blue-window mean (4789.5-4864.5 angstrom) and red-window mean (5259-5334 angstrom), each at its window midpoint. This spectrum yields -0.03 mag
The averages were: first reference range 7.61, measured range 8.49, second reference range 8.86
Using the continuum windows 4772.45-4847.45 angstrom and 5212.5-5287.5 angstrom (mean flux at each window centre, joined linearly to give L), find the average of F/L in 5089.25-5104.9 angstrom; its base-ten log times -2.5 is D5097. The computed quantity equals -0.01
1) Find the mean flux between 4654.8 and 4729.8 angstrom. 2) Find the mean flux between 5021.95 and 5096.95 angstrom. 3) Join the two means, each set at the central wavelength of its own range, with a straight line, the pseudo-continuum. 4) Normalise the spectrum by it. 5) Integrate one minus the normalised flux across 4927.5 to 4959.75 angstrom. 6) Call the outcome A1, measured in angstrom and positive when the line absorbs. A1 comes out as -3.5 angstrom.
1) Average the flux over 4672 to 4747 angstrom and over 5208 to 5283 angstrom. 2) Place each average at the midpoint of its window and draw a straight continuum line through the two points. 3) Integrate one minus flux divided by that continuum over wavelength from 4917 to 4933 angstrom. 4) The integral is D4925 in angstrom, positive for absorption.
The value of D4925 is -1.5 angstrom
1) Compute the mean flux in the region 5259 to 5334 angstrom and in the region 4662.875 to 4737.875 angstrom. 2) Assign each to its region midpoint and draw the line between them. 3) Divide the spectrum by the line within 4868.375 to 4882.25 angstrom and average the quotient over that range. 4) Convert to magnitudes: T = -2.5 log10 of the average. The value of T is -0.21 mag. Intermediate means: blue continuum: 6.57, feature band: 8.76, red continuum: 8.86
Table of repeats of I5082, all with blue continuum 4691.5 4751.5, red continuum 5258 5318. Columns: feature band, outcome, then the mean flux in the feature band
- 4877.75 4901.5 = -0.117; 8.06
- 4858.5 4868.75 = -0.151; 8.21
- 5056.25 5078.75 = -0.048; 8.31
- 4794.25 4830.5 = -0.069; 7.39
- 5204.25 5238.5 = -0.064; 9.08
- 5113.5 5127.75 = -0.089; 8.86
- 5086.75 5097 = -0.029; 8.27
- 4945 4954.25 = -0.138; 8.5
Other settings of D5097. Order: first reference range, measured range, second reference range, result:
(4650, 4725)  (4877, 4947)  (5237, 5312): -0.14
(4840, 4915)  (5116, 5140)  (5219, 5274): -0.06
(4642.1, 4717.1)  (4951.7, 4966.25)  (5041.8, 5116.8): -0.09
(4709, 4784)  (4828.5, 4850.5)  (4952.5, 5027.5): -0.06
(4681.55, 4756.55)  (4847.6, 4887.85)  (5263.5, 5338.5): -0.16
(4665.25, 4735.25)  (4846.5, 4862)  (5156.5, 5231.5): -0.08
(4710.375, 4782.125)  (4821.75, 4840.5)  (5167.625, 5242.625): -0.08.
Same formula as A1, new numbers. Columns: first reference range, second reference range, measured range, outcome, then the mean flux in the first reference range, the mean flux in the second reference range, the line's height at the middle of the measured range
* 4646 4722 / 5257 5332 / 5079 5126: -3.79 angstrom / 6.1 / 8.82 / 7.97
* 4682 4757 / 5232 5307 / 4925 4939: -1.90 angstrom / 6.59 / 8.76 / 7.43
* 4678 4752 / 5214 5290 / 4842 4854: -1.24 angstrom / 6.57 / 8.7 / 7.1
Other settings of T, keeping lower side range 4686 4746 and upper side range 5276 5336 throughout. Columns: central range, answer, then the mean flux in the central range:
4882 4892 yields -0.13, 8.21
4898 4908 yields -0.05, 7.72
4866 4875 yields -0.21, 8.73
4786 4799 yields -0.07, 7.36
